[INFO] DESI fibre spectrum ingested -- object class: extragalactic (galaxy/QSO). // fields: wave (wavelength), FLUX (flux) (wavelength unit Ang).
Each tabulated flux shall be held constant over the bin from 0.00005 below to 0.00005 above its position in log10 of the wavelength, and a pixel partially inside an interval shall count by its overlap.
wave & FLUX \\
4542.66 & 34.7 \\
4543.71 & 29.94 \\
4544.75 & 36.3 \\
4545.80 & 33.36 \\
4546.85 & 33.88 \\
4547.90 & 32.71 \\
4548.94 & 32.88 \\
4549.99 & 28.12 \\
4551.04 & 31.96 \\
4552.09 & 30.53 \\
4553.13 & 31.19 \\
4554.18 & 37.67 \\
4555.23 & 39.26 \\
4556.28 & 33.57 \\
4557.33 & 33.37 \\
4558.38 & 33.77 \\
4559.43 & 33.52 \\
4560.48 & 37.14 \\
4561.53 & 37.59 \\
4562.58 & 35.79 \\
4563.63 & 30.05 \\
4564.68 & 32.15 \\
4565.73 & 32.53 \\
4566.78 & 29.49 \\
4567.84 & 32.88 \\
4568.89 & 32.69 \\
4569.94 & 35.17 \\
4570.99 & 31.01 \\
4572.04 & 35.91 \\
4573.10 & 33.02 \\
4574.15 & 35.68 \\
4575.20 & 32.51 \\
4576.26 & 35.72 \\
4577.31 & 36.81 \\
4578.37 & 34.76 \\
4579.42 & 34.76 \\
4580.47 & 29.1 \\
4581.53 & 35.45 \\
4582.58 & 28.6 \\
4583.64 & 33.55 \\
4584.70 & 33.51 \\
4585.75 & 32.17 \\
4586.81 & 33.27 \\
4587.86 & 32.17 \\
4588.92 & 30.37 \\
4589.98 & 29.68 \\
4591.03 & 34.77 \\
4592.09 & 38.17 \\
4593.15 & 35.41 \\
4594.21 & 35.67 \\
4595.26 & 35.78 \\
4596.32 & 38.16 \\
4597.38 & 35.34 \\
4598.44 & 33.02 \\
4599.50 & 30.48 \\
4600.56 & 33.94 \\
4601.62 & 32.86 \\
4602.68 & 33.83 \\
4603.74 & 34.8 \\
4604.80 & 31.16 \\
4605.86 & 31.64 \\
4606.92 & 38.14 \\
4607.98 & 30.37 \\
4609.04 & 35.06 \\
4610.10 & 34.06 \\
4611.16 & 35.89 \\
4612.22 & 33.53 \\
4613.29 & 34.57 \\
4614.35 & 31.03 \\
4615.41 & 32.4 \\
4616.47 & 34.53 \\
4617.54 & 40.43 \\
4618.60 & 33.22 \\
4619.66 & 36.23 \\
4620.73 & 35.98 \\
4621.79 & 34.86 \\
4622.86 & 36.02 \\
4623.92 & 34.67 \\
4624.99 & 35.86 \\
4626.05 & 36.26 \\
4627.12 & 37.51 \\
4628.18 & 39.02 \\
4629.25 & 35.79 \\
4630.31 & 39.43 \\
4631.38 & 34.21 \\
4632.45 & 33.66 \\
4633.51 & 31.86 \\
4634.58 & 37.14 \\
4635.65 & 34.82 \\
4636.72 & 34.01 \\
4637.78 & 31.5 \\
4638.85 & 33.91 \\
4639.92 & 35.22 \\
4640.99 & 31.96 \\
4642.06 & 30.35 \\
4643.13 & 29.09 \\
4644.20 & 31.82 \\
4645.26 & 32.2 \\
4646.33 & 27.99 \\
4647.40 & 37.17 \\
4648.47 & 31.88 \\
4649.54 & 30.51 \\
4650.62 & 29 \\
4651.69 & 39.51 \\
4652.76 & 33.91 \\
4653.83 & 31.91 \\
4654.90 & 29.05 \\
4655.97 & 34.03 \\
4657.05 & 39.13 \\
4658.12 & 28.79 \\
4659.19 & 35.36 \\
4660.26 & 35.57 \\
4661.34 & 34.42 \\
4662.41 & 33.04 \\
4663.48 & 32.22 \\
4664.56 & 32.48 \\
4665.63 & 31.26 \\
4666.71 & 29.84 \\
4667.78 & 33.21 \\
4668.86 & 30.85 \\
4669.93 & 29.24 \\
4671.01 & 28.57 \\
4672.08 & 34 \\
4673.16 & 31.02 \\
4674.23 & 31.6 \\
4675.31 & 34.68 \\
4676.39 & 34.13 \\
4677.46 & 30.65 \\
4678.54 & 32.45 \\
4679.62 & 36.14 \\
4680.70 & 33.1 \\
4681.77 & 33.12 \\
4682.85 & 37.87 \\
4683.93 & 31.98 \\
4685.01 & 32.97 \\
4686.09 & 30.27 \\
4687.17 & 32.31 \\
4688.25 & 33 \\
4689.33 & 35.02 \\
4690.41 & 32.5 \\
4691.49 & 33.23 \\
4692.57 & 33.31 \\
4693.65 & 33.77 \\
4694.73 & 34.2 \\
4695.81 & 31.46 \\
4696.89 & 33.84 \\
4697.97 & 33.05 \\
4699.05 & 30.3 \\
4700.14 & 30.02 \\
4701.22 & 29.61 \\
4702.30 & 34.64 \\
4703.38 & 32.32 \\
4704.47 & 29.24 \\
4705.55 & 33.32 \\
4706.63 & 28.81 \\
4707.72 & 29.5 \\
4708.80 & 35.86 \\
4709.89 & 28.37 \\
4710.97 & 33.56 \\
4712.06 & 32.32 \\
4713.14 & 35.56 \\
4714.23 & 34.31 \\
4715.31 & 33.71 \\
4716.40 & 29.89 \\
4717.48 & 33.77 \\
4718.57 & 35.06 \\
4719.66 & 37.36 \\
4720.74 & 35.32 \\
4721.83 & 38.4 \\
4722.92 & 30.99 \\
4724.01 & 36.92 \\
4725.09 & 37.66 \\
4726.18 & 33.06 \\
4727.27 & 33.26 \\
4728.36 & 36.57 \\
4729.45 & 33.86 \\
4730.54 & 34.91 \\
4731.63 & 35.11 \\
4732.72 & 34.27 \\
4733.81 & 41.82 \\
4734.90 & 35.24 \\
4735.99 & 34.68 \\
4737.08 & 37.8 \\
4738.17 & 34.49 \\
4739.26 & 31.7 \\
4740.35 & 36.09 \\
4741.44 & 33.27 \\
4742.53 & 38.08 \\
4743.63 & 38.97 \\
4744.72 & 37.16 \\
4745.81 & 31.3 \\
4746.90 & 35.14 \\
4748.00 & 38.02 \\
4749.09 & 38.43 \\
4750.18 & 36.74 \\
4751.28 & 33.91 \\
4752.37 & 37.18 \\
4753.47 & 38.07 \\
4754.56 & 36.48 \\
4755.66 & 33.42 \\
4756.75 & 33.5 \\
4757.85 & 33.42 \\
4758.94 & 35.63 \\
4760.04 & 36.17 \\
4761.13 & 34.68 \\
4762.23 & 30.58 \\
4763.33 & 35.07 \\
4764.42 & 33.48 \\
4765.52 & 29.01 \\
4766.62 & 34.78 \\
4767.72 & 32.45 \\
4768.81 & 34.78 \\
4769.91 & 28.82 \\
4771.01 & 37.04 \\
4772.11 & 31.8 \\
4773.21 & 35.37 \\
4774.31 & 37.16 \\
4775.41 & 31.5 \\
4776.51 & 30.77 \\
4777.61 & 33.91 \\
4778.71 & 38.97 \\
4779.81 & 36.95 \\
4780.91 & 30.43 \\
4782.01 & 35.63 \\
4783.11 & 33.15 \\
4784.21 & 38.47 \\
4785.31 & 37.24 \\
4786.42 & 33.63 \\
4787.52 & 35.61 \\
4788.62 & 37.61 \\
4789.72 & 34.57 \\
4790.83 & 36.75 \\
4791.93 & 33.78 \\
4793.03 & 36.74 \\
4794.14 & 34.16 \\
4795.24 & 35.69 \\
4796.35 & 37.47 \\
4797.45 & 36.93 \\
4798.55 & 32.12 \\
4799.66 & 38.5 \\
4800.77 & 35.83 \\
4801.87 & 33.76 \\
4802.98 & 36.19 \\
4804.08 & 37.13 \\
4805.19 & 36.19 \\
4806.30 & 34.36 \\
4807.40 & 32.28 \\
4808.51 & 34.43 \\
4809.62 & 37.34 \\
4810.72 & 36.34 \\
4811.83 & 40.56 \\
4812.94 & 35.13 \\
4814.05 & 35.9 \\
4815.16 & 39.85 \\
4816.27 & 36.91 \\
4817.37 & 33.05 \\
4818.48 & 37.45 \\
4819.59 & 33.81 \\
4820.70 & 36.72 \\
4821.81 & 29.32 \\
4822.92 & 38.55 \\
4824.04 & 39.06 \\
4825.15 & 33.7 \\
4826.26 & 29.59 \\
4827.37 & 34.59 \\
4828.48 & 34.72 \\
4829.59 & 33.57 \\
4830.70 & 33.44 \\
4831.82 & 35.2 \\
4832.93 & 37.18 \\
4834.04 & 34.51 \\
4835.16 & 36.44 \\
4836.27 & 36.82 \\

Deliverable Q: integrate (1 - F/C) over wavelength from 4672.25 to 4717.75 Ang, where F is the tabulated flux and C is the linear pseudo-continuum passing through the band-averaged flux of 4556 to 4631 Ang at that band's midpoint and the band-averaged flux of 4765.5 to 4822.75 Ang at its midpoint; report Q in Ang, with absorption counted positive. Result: 2.7 Ang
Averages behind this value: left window 34.2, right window 35.2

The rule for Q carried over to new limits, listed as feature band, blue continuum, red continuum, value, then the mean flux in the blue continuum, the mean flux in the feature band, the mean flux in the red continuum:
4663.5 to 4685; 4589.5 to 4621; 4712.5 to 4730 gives 1.3 Ang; 34.3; 32.4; 34.7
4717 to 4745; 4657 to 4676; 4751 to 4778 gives -1.8 Ang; 32.4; 35.6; 34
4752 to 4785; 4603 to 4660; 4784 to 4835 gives 0.8 Ang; 34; 34.3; 35.5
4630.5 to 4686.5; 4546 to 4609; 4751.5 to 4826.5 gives 2.1 Ang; 33.6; 32.8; 35.1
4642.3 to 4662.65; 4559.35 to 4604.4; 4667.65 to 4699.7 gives 0.1 Ang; 33.7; 32.8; 32.7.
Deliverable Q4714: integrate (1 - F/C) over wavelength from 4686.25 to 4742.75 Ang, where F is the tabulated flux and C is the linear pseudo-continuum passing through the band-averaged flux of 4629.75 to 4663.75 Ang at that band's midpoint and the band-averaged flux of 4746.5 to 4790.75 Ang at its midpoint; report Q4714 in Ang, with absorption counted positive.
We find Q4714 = 0.61 Ang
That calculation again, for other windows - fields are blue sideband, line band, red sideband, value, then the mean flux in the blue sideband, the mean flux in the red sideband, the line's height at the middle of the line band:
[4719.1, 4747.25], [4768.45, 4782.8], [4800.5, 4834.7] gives 0.56 Ang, 35.5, 35.4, 35.4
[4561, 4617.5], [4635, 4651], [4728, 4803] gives 0.91 Ang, 33.7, 35.1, 34.1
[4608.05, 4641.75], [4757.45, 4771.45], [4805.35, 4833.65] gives 0.68 Ang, 34.9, 35.3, 35.2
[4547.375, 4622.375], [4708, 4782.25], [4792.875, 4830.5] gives 0.65 Ang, 33.8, 35.5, 35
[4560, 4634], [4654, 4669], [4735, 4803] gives 0.72 Ang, 34.2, 35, 34.5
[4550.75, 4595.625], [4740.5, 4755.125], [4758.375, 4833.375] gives -0.69 Ang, 33.7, 35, 34.7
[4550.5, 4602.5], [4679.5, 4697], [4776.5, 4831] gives 0.62 Ang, 33.7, 35.4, 34.6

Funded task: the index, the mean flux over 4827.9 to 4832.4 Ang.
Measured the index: 34.3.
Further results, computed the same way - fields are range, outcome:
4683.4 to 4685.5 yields 32.4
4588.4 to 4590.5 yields 30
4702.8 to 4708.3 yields 30.7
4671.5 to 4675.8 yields 32.8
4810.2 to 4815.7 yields 37.5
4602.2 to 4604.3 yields 34.3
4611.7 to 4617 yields 33.2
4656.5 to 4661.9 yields 34.6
